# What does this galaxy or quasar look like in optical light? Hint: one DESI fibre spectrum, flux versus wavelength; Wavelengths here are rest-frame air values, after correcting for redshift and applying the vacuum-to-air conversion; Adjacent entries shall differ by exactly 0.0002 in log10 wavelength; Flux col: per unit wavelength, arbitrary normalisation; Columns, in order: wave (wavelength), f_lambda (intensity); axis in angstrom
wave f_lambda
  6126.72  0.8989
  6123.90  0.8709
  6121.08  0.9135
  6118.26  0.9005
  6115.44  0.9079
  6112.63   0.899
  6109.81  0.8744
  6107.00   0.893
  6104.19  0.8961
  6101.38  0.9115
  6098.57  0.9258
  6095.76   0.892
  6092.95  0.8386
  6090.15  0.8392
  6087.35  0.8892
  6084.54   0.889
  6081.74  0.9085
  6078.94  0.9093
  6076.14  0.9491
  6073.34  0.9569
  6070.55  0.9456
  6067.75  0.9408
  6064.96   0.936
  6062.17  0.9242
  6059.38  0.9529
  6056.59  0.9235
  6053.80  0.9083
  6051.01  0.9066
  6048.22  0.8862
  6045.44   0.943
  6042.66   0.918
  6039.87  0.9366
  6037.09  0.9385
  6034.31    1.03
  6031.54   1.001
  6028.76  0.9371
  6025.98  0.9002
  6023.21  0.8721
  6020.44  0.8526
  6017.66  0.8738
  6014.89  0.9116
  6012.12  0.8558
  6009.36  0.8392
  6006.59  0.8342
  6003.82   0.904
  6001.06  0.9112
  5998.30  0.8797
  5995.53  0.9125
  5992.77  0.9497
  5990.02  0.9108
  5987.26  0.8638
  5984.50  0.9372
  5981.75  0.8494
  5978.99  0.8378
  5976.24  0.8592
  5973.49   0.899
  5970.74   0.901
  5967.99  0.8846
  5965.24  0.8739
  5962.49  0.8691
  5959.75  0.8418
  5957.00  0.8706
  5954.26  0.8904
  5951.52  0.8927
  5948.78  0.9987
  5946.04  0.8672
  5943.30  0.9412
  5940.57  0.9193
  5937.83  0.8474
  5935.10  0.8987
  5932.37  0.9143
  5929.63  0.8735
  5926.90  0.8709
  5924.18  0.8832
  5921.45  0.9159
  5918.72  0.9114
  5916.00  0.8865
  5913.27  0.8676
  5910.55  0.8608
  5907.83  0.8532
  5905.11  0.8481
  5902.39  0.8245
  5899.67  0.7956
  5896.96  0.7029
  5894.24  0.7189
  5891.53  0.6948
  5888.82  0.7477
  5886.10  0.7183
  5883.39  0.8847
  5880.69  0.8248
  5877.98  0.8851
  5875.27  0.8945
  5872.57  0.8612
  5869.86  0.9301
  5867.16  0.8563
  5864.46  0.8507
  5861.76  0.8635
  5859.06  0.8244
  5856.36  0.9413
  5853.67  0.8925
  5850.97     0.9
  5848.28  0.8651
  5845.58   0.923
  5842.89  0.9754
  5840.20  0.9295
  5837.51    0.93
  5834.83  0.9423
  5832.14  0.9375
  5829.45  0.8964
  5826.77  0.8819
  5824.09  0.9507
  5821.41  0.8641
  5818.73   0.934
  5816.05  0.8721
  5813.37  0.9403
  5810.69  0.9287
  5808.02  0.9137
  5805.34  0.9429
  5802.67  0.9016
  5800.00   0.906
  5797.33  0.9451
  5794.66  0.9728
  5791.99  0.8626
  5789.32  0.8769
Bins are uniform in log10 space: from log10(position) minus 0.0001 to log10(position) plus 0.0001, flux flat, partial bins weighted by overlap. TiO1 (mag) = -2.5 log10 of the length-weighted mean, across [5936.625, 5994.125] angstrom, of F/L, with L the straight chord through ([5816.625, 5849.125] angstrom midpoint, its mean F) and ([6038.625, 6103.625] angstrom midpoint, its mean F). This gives 0.030 mag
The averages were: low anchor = 0.919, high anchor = 0.914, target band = 0.891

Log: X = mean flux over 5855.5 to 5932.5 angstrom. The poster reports 0.843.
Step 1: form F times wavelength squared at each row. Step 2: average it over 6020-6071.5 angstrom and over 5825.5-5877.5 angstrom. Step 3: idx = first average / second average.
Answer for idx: 1.10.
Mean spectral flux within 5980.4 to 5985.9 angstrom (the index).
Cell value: 0.894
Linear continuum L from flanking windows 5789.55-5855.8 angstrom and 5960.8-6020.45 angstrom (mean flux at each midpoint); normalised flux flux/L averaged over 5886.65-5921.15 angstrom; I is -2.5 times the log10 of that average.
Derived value 0.11 mag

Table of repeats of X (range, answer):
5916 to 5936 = 0.895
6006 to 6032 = 0.885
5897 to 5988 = 0.878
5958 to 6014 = 0.881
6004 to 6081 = 0.918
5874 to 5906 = 0.794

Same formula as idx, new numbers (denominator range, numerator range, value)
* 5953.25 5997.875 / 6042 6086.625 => 1.08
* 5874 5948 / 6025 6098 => 1.14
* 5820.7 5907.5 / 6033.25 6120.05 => 1.14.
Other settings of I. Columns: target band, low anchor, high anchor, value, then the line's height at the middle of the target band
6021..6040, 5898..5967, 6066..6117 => -0.06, 0.895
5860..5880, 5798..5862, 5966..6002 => 0.04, 0.907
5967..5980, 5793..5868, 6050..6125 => 0.04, 0.909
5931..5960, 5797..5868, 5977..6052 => 0.01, 0.905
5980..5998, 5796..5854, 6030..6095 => 0.03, 0.922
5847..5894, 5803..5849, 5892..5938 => 0.05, 0.884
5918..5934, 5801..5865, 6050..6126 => 0.02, 0.908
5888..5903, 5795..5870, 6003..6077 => 0.22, 0.912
